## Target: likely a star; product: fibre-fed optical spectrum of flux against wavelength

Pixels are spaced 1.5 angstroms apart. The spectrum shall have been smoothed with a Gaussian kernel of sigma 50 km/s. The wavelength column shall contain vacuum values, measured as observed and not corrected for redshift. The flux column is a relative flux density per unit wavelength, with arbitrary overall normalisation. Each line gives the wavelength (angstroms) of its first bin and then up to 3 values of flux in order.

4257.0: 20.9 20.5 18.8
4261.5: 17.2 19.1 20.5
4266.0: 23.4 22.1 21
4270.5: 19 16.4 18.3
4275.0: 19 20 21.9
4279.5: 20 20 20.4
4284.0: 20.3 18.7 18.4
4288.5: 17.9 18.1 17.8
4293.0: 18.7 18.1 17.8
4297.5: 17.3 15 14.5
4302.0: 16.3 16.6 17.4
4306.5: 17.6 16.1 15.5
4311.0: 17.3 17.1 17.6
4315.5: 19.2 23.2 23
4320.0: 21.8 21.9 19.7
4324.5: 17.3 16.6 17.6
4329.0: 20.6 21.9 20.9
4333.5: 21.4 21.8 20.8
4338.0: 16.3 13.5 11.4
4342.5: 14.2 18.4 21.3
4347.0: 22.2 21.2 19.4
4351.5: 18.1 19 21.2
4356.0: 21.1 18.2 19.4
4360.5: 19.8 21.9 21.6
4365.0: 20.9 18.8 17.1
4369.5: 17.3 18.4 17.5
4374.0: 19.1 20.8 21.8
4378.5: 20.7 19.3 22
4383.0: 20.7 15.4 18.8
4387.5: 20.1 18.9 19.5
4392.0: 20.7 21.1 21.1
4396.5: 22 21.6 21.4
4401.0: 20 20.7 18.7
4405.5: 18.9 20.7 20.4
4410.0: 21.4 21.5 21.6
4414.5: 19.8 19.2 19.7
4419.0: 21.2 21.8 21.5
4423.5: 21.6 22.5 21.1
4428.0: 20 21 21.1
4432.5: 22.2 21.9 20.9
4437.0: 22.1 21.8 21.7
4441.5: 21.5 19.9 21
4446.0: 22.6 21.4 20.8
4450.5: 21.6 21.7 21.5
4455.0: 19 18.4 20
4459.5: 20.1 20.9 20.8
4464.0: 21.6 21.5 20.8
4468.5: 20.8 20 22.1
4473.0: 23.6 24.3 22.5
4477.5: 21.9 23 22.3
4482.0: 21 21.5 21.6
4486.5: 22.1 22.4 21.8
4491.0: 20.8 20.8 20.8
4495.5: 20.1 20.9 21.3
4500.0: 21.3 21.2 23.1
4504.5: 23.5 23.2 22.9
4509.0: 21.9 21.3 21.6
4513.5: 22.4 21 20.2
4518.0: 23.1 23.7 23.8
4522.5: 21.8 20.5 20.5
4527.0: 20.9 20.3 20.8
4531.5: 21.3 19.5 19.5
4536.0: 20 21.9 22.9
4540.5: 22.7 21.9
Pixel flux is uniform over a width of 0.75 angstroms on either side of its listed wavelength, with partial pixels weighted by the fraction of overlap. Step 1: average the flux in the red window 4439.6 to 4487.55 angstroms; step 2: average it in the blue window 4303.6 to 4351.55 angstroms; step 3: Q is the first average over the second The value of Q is 1.14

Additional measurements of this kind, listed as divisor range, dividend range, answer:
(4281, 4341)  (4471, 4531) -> 1.18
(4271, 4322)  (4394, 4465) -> 1.13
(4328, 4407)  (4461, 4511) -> 1.11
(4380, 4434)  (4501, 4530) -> 1.07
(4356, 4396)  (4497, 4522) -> 1.13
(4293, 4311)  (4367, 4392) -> 1.15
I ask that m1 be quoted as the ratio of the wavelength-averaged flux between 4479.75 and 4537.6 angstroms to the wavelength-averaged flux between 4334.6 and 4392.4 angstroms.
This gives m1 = 1.12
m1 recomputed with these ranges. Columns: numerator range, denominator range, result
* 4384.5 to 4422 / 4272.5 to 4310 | 1.13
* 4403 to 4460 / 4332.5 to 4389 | 1.09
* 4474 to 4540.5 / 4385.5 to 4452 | 1.04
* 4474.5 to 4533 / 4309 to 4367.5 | 1.12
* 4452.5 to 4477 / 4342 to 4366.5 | 1.06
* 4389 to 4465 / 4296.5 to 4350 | 1.13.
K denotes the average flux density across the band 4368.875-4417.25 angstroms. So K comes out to 20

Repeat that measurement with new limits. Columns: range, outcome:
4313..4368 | 19.5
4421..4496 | 21.4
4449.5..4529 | 21.5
